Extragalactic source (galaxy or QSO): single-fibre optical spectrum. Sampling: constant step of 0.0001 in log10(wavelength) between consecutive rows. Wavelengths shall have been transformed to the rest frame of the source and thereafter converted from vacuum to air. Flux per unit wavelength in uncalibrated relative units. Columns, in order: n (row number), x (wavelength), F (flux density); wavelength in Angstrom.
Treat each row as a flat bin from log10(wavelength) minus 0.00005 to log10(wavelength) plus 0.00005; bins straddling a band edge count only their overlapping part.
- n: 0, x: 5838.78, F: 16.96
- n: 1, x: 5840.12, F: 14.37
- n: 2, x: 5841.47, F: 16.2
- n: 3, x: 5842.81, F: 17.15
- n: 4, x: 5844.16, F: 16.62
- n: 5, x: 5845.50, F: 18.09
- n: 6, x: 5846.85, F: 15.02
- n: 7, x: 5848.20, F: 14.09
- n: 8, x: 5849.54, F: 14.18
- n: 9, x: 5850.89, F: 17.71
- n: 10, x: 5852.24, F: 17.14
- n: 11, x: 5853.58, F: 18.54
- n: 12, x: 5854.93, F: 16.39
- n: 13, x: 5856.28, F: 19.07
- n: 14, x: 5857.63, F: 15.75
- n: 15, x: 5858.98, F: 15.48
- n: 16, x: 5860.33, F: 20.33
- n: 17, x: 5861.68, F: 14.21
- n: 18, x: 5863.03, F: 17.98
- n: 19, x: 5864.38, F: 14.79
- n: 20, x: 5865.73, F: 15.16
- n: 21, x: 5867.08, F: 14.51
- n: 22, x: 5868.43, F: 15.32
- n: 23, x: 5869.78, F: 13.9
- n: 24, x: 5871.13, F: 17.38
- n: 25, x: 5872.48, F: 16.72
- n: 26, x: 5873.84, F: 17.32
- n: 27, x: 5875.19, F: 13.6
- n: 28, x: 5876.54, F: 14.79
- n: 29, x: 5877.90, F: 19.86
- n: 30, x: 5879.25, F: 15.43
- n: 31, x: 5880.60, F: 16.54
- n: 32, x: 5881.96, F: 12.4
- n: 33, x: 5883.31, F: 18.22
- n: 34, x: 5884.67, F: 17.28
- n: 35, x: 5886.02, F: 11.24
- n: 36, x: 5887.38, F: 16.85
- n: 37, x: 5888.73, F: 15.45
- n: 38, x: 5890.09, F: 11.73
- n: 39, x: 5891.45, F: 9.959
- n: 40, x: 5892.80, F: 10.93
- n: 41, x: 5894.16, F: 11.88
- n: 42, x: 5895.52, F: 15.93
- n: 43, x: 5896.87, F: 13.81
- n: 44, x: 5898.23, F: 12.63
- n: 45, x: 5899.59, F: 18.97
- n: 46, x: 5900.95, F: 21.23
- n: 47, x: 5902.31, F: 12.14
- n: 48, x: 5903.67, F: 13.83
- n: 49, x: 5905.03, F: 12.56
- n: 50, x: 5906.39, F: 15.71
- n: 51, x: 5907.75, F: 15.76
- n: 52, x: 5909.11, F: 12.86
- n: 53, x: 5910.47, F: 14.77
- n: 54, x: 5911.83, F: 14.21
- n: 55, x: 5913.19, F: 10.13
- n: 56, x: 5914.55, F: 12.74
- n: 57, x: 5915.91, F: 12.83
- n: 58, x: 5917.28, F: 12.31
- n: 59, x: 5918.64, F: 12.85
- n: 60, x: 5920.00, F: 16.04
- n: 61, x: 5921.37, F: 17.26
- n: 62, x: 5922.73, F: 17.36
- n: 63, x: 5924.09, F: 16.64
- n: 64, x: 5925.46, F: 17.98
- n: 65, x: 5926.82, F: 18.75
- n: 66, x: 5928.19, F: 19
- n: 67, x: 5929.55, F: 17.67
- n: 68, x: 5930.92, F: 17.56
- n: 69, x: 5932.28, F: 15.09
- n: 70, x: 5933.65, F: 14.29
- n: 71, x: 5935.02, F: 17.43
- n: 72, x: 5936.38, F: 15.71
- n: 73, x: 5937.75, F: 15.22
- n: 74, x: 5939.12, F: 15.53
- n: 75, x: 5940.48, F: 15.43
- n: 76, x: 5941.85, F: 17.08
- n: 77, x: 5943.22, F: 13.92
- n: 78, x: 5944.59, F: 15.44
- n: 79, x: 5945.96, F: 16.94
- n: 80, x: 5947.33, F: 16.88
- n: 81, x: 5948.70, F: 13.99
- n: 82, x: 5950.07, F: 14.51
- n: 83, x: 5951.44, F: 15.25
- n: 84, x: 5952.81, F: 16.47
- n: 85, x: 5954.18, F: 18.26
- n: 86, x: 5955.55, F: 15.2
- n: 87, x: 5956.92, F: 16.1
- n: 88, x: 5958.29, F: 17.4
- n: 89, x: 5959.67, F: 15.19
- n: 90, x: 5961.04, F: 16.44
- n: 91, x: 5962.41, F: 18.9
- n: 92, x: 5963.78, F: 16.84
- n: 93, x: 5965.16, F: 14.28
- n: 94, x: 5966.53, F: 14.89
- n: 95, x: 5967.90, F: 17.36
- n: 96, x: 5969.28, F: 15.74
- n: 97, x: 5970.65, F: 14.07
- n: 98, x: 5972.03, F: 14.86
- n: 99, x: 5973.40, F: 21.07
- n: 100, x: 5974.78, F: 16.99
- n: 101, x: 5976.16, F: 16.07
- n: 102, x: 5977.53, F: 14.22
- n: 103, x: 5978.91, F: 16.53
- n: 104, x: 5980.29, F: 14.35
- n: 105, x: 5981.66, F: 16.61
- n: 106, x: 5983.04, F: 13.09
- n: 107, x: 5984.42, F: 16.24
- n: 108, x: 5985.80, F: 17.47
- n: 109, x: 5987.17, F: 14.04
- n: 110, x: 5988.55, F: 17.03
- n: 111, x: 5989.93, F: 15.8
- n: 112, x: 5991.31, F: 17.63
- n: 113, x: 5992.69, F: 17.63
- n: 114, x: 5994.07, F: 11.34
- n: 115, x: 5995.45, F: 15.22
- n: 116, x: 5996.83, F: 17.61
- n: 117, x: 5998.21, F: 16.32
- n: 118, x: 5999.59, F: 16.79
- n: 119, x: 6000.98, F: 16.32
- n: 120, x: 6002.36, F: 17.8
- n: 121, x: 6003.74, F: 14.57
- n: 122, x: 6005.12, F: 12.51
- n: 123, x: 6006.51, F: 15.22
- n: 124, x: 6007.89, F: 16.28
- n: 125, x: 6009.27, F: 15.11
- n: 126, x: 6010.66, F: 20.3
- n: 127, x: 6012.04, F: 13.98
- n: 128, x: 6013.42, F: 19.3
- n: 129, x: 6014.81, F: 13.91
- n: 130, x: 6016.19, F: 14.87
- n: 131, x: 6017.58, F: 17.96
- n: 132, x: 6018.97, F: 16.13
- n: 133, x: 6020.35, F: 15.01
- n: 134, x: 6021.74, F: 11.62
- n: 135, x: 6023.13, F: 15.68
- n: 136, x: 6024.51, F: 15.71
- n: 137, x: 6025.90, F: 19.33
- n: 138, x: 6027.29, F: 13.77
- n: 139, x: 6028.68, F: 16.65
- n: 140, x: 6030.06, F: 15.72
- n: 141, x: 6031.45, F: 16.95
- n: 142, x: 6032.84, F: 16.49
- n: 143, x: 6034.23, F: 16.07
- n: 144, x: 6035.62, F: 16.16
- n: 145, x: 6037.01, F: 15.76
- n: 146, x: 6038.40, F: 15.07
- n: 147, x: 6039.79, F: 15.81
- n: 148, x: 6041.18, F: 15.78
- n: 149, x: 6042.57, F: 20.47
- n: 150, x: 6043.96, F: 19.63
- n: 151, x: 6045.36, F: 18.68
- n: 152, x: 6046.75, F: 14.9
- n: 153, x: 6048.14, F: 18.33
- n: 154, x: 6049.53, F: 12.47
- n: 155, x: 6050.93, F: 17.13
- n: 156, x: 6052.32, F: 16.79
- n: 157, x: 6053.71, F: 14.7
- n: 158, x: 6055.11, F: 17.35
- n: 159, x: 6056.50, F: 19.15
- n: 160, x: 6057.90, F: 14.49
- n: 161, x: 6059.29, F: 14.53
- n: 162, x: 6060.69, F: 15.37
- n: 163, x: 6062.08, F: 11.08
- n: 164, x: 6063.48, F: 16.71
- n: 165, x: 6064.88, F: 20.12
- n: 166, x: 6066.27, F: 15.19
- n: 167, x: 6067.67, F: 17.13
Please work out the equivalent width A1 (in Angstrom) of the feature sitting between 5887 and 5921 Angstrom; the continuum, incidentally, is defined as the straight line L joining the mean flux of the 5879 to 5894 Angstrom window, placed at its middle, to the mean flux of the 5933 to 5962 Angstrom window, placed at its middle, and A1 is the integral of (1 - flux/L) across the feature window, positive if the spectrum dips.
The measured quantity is 1.52 Angstrom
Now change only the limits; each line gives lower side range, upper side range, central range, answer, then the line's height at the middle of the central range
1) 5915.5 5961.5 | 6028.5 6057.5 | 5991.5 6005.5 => 0.5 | 16.4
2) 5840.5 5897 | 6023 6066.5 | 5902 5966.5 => 1.5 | 15.9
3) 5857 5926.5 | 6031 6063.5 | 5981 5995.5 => 0.1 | 15.8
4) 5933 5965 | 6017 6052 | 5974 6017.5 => 0.7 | 16.2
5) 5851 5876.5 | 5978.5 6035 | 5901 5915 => 2.0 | 16.2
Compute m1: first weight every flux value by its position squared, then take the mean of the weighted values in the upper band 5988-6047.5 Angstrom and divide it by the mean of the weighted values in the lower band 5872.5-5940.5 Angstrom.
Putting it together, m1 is 1.11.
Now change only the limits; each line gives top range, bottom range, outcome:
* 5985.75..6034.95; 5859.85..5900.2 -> 1.10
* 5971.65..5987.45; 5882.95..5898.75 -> 1.20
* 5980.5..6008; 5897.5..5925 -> 1.10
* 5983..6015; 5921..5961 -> 1.00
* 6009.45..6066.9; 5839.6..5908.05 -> 1.10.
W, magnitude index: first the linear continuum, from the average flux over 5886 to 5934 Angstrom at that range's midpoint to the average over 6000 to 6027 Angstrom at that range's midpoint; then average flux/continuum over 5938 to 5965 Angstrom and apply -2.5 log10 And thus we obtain -0.06 mag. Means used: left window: 14.8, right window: 15.8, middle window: 16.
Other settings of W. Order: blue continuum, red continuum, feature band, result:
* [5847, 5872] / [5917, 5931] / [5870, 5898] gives 0.11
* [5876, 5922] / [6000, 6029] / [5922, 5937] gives -0.15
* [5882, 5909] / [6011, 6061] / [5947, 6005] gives -0.04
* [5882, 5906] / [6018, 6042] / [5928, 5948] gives -0.09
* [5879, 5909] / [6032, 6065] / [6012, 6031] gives 0.02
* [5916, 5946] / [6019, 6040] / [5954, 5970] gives -0.02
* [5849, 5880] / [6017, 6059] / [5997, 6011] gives 0.02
